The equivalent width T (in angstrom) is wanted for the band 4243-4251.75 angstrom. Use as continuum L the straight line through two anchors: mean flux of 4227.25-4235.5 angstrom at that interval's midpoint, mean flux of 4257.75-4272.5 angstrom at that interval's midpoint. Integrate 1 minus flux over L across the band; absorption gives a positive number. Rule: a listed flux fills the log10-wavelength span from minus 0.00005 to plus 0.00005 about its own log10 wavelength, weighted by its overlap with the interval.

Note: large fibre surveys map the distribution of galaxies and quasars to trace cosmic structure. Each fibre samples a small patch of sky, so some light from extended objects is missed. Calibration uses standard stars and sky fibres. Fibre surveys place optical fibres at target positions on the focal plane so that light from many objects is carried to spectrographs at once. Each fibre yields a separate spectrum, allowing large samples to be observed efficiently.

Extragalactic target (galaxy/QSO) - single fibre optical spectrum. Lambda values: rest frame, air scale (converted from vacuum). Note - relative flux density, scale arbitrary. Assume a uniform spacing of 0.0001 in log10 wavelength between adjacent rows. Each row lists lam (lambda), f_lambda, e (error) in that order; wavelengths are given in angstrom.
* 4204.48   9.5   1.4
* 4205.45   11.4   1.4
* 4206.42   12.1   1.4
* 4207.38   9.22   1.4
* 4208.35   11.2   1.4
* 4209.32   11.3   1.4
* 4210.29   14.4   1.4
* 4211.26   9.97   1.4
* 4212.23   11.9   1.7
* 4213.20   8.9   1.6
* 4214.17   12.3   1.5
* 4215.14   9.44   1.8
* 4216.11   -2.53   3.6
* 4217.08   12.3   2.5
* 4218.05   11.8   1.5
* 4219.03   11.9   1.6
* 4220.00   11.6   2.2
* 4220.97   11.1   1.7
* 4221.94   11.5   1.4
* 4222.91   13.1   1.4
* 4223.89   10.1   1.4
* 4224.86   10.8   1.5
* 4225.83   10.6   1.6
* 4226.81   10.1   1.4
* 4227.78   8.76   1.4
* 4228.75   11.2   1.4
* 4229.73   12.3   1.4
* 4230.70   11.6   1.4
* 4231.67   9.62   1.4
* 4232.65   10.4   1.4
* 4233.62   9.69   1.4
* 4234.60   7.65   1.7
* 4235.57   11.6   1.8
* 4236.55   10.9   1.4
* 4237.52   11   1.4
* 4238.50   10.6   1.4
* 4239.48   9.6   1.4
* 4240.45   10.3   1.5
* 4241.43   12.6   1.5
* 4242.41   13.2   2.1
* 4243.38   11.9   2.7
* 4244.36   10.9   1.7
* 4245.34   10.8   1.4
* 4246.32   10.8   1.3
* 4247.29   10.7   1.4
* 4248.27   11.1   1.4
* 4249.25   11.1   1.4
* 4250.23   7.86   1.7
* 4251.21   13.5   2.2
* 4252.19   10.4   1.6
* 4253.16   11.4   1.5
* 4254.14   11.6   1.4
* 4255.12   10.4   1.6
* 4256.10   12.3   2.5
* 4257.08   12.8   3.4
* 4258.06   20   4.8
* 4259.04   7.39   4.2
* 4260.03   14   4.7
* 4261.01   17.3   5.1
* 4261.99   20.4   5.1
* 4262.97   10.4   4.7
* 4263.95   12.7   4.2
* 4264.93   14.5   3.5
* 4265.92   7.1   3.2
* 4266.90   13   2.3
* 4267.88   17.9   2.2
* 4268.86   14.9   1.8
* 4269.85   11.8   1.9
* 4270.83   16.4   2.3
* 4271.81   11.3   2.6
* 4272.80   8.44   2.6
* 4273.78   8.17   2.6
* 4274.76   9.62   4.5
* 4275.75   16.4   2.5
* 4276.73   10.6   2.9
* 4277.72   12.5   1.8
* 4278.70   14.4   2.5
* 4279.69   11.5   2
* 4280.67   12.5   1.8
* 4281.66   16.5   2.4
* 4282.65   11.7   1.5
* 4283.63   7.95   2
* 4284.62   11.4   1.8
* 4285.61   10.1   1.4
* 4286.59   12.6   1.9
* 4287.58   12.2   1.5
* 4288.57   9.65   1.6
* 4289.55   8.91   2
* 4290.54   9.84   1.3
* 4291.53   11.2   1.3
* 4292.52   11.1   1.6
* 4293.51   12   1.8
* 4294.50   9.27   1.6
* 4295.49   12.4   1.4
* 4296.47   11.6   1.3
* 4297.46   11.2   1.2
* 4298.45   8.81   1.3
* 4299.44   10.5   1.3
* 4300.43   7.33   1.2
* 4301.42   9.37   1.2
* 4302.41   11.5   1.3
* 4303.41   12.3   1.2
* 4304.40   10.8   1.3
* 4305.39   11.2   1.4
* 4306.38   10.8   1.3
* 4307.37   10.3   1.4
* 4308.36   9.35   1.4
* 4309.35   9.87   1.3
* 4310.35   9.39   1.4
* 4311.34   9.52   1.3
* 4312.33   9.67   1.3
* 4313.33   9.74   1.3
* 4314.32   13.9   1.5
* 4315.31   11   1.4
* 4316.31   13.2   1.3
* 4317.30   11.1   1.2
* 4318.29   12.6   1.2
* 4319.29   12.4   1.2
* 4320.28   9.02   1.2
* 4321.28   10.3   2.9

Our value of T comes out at 0.71 angstrom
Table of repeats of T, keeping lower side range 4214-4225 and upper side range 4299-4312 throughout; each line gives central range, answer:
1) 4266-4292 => -4.41 angstrom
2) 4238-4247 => -0.87 angstrom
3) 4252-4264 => -3.61 angstrom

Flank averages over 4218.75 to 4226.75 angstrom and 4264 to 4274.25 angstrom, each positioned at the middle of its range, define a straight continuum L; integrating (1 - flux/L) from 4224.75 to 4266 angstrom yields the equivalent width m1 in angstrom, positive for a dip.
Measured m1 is 1.0 angstrom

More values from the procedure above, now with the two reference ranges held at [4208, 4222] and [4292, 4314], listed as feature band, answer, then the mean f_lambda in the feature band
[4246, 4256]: -0.5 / 11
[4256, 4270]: -4.6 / 13.8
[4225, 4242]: -0.2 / 10.5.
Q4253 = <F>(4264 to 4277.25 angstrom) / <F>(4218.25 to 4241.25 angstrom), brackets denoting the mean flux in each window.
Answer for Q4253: 1.15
